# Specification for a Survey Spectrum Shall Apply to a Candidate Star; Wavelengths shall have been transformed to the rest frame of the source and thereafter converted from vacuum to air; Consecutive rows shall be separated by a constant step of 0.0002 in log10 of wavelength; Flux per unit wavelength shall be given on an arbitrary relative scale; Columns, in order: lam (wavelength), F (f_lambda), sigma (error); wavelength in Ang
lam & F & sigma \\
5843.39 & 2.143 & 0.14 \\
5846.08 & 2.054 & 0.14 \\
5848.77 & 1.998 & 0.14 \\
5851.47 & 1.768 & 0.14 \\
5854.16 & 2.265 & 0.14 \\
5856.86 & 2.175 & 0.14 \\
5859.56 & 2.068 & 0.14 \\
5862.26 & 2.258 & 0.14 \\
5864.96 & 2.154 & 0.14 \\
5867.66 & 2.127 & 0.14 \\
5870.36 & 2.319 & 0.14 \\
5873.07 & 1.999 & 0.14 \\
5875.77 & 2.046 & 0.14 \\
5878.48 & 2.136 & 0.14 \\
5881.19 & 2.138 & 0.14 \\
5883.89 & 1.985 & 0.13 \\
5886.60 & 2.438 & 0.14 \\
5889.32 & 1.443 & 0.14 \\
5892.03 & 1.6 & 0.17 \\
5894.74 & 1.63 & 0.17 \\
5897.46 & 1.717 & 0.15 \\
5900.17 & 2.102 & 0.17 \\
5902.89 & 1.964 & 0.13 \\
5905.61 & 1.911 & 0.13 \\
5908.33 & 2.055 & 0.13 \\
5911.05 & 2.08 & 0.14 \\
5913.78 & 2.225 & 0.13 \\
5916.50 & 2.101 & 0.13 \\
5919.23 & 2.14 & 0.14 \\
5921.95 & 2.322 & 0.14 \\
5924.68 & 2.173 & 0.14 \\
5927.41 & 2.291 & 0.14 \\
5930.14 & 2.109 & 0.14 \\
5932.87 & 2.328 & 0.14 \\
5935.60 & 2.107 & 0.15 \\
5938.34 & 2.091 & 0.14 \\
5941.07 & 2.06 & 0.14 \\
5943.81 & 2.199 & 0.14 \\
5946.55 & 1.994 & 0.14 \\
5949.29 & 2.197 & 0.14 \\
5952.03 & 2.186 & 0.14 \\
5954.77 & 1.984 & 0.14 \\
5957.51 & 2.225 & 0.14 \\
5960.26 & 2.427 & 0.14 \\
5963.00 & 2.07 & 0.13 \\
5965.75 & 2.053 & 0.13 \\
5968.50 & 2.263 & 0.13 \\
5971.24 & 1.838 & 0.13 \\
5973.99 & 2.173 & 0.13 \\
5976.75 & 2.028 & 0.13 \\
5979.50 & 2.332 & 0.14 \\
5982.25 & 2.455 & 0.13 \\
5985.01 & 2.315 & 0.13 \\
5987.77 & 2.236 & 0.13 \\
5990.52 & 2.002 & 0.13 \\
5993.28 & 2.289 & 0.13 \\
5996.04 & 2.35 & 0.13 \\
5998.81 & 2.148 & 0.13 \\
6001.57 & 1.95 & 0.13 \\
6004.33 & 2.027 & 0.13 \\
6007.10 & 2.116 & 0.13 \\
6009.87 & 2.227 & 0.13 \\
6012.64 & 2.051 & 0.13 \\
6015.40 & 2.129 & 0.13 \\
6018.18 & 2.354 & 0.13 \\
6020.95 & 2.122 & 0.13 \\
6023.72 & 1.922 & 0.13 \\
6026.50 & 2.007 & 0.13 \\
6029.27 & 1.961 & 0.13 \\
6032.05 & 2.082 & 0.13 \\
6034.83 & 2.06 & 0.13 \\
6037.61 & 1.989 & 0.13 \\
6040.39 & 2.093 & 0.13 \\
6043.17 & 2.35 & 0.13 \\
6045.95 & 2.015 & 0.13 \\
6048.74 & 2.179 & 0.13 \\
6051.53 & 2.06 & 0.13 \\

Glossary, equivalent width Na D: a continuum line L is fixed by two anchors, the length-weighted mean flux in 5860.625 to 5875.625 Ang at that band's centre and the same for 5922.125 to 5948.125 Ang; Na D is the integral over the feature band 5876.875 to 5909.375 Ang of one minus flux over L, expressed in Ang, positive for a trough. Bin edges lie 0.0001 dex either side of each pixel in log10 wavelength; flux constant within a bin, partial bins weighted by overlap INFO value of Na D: 3.5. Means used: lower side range 2.16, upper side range 2.16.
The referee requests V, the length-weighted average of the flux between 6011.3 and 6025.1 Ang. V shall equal 2.12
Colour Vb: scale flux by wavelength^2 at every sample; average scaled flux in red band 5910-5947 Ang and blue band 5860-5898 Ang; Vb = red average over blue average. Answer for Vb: 1.1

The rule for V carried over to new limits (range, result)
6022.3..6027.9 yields 1.97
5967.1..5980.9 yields 2.13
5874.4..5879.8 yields 2.09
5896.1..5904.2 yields 1.93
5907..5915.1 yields 2.12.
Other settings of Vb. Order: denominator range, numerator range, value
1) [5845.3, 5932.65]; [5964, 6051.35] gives 1.08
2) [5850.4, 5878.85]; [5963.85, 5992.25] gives 1.06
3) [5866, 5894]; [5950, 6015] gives 1.11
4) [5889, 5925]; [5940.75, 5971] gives 1.10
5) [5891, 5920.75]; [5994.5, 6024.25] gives 1.12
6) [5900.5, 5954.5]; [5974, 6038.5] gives 1.03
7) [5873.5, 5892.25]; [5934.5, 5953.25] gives 1.08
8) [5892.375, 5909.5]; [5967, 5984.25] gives 1.19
